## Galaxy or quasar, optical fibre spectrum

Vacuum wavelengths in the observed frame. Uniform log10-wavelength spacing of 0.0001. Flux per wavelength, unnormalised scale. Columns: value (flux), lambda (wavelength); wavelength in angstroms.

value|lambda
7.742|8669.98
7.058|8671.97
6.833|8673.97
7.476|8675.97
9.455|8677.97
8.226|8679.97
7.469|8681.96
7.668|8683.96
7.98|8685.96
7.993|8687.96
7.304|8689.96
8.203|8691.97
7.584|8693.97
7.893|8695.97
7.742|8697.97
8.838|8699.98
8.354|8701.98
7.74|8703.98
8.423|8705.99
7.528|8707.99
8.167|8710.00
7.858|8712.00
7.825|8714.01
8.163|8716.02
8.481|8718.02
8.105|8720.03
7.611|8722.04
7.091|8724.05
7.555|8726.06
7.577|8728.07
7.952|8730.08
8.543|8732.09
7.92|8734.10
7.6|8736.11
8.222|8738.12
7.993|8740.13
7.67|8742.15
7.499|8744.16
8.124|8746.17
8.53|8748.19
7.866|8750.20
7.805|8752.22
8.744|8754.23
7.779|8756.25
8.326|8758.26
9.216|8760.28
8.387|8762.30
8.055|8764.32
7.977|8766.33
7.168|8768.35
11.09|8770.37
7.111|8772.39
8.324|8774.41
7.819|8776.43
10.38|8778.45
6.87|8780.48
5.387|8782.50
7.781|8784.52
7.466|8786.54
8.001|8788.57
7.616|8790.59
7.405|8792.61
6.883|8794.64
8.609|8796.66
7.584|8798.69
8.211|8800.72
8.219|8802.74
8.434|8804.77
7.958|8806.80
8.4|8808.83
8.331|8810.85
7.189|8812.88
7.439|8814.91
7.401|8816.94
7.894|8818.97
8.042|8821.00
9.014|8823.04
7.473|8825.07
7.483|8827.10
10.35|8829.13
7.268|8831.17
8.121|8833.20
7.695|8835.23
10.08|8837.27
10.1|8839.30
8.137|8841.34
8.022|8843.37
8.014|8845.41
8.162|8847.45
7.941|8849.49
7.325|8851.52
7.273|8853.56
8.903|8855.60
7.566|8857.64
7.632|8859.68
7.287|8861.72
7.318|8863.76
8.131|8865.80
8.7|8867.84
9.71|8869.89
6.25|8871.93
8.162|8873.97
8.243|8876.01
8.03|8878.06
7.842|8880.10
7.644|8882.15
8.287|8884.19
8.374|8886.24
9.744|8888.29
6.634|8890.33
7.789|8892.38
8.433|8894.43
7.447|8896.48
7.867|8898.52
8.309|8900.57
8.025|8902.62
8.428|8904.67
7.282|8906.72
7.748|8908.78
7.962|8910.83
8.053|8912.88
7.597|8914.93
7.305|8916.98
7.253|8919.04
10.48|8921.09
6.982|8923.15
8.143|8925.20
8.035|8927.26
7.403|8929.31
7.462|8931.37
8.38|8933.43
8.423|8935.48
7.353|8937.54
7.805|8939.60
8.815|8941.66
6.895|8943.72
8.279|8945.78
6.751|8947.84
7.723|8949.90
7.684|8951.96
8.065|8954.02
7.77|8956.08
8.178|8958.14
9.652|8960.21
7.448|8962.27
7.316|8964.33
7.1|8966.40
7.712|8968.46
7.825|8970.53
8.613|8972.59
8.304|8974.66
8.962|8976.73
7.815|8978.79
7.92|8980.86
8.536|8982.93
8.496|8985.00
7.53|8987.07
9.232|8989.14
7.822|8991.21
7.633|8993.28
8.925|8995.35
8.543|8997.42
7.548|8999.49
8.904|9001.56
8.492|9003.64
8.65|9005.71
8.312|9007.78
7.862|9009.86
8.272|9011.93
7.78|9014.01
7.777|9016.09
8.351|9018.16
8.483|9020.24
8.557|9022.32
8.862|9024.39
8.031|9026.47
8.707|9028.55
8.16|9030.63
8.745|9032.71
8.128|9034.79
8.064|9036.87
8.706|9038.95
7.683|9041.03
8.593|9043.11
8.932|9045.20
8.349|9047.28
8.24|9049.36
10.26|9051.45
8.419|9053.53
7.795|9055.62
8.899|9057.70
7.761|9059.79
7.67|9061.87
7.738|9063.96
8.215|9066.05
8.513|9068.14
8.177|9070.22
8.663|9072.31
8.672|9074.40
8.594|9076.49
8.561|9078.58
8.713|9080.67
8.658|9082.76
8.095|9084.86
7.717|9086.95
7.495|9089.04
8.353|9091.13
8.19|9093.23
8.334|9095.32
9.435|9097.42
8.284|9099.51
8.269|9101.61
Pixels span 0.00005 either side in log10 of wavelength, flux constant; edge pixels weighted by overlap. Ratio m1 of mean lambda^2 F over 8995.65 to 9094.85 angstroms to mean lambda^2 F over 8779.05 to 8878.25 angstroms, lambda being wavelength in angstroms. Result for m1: 1.1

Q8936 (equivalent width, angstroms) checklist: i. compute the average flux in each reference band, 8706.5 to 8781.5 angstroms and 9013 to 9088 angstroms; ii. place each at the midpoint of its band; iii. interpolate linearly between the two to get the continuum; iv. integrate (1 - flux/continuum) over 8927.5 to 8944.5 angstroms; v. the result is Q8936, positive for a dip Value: 0.87 angstroms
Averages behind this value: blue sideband 8.08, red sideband 8.37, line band 7.84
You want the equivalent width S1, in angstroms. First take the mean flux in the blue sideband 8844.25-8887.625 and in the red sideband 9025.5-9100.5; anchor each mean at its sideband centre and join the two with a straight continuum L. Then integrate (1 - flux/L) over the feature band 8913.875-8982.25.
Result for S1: 1.7 angstroms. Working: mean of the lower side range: 7.96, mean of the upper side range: 8.38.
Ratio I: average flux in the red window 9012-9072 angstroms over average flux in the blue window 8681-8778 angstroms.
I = 1.0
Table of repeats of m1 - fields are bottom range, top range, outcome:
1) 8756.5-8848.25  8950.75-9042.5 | 1.06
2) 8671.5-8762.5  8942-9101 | 1.11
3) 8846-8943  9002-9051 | 1.08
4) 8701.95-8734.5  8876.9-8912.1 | 1.05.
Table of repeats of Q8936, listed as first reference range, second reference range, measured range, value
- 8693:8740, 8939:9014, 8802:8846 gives -1.2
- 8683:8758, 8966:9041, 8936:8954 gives 1.1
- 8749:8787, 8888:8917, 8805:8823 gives 0.2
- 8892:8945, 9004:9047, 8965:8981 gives 0.2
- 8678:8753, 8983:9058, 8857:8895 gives 0.9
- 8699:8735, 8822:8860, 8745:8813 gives 0.6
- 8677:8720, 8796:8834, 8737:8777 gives -0.7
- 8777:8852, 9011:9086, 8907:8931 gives 0.9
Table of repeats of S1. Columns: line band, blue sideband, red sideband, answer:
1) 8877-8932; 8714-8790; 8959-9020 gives 1.2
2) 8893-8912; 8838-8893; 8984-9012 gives 0.4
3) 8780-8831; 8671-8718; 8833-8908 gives 1.3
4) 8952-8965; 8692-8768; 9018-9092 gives 0.3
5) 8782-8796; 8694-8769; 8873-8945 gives 1.2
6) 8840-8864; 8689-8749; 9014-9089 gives 0.8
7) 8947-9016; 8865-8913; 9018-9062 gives 1.6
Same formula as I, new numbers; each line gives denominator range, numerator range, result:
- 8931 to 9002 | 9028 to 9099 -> 1.04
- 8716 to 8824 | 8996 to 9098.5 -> 1.05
